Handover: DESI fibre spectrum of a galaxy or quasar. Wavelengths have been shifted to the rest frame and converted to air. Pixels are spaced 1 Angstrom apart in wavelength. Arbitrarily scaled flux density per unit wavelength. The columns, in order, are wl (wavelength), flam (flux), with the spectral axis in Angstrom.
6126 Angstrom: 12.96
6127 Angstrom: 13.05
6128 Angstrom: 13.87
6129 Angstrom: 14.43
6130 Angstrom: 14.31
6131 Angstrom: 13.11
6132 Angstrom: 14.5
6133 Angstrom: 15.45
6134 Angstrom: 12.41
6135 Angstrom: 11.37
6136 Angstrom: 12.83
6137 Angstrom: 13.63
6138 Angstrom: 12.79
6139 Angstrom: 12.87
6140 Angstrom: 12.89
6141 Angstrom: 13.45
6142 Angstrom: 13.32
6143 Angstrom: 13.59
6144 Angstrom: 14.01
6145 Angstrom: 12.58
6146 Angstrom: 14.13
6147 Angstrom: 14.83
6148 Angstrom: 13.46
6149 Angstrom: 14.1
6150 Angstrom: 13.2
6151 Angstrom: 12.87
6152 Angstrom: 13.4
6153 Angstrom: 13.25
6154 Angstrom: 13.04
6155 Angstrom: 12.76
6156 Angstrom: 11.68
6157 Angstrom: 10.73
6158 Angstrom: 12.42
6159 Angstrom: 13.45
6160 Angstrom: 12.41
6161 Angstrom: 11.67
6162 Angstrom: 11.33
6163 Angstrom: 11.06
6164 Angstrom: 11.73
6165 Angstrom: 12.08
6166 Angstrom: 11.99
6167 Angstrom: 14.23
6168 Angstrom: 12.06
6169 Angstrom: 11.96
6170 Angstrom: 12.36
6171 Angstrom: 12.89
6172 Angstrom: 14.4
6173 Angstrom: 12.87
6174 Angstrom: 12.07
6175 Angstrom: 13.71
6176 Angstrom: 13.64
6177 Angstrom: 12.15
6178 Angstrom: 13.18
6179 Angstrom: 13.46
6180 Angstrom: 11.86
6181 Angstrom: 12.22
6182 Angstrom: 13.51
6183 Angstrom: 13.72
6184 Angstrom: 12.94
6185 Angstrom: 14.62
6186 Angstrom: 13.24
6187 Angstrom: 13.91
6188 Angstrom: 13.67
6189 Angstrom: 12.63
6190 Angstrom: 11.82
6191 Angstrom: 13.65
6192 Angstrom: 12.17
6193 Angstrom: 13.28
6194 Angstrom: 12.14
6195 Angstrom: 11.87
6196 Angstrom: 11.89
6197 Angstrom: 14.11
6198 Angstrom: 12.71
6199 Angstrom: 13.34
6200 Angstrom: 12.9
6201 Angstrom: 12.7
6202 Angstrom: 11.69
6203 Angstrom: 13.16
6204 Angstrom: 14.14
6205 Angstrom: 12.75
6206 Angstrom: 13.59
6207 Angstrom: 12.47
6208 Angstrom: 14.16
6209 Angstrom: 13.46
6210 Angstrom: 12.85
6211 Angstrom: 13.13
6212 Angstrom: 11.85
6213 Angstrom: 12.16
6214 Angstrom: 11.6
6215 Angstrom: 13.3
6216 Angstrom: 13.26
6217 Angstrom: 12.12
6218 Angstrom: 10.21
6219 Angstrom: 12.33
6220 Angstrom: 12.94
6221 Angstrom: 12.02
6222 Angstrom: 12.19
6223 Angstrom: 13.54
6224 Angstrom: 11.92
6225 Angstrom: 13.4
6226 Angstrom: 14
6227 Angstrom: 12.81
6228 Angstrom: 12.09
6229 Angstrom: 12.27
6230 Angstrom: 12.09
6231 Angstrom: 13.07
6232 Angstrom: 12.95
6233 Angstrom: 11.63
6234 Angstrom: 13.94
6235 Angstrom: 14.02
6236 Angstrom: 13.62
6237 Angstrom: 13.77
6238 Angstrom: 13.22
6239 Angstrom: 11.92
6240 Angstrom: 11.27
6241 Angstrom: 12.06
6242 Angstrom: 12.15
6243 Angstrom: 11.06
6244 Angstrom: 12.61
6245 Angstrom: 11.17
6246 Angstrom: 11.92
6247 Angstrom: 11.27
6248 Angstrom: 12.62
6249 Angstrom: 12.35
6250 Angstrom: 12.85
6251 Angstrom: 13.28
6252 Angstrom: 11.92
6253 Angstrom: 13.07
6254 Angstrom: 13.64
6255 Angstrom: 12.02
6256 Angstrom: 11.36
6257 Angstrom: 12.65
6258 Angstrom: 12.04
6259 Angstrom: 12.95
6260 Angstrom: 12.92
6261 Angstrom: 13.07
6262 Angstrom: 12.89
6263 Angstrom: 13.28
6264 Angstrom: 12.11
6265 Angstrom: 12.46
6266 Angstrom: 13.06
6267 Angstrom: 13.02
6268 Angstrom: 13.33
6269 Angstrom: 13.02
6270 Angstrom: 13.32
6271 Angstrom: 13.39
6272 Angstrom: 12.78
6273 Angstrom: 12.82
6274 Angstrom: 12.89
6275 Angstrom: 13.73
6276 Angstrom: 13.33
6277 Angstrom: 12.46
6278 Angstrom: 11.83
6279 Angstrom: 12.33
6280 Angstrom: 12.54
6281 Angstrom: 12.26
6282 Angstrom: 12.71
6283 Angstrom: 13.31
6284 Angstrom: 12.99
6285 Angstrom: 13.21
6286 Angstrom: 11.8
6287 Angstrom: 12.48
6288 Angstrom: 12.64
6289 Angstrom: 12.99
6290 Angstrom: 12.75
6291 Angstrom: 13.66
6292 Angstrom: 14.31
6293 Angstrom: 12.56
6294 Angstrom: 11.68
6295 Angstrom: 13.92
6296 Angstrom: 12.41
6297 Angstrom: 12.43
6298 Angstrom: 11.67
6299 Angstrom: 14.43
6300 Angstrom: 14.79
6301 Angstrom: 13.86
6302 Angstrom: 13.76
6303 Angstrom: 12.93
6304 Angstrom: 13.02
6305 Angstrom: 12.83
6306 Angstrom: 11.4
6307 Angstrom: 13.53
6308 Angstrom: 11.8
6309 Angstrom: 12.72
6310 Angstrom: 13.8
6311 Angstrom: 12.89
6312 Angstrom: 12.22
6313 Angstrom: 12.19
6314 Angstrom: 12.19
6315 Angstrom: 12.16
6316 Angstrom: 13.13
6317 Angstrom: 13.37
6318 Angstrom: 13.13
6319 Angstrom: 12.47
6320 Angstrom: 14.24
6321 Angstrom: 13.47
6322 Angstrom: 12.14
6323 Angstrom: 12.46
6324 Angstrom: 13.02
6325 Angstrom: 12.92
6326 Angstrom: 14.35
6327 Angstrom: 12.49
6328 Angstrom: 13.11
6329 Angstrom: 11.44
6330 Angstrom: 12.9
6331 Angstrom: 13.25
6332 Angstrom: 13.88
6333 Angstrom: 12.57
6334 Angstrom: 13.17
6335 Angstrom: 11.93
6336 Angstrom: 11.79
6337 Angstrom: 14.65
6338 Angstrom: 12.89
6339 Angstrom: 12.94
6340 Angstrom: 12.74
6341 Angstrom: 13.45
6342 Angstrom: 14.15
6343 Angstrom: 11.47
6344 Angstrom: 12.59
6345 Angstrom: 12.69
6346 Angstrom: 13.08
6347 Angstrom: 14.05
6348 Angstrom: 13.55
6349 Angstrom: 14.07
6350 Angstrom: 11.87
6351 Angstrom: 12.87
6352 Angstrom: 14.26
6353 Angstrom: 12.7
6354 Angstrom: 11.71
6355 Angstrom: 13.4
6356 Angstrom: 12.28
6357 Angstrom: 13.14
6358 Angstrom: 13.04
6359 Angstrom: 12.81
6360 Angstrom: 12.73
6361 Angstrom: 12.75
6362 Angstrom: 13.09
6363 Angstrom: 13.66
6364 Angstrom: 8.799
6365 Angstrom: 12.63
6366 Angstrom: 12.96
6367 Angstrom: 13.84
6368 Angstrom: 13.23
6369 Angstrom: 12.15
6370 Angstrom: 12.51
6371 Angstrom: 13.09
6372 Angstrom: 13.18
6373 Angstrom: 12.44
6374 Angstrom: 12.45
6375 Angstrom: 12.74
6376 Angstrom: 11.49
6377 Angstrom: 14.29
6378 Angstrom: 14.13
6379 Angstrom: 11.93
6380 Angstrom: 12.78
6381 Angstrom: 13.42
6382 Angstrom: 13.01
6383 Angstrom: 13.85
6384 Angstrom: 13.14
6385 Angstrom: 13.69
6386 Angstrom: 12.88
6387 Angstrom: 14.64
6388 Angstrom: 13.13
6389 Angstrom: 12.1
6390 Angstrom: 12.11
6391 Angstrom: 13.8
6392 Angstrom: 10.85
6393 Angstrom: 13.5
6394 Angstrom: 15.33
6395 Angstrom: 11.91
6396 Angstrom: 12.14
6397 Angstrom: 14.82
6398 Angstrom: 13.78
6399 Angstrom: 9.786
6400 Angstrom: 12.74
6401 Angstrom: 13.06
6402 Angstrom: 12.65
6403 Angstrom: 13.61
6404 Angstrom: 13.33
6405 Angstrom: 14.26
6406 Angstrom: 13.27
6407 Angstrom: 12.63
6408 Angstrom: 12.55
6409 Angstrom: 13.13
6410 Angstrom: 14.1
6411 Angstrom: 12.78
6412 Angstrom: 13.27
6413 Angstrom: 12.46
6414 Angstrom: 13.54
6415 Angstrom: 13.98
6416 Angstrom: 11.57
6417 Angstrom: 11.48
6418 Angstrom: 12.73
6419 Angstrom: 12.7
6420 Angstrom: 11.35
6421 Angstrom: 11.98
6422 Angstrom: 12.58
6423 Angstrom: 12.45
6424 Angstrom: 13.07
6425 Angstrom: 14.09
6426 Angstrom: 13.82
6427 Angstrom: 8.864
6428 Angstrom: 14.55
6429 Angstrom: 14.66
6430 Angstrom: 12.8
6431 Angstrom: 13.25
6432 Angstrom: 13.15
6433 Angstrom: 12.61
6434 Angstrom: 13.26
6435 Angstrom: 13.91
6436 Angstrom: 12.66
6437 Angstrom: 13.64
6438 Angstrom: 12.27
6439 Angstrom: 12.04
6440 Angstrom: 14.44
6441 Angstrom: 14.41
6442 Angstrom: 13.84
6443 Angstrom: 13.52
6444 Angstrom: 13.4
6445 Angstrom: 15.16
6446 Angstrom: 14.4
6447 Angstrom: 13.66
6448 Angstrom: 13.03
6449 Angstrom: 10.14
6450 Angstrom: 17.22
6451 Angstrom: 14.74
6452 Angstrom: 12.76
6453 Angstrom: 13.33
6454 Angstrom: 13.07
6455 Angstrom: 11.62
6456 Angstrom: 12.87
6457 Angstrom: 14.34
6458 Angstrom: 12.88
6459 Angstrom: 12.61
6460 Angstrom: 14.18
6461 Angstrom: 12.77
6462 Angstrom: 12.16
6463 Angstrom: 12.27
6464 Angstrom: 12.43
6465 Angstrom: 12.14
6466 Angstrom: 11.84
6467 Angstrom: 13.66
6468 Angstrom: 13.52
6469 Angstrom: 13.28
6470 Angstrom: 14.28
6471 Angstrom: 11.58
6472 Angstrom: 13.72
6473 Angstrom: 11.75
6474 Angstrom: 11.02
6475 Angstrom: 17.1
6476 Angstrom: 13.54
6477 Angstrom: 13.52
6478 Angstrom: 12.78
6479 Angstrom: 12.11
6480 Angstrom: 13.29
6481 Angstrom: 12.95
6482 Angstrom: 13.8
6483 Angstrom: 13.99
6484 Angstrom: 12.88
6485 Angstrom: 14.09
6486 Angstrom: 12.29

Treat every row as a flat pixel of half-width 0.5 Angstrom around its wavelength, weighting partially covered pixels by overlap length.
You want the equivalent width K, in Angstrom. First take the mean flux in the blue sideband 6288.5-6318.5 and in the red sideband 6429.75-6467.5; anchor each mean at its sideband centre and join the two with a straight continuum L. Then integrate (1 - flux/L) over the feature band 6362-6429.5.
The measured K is 1.22 Angstrom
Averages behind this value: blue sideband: 13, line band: 12.9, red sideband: 13.2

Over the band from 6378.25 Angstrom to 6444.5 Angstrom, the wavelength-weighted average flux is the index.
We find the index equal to 13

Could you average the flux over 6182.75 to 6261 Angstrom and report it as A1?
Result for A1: 12.7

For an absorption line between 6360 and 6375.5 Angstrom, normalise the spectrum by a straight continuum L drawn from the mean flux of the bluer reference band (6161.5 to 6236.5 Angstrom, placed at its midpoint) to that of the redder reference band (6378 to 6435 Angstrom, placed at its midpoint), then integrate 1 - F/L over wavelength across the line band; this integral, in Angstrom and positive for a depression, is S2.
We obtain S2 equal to 0.4 Angstrom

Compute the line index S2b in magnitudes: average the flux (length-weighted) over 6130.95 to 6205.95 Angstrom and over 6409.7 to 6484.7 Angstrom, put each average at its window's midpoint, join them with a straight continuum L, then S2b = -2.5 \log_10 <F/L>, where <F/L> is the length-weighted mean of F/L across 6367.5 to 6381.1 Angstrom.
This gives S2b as 0.02 mag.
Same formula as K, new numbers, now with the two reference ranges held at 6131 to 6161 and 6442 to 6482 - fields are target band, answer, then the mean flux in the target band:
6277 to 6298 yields 0.7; 12.7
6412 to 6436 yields 0.7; 12.8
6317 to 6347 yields 0.5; 13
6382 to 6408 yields 0.2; 13.1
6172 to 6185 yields 0.1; 13.1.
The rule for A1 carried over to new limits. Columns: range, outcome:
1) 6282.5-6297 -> 12.9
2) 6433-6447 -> 13.6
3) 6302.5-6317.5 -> 12.7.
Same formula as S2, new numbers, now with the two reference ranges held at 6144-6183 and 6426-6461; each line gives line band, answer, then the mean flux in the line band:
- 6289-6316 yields 0.3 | 12.9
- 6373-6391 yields 0.2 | 13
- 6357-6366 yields 0.5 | 12.5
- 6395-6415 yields 0.3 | 13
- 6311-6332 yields 0.4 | 12.9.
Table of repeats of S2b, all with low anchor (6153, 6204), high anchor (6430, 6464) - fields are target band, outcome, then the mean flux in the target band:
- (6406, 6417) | 0.02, 12.9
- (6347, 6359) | 0.01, 13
